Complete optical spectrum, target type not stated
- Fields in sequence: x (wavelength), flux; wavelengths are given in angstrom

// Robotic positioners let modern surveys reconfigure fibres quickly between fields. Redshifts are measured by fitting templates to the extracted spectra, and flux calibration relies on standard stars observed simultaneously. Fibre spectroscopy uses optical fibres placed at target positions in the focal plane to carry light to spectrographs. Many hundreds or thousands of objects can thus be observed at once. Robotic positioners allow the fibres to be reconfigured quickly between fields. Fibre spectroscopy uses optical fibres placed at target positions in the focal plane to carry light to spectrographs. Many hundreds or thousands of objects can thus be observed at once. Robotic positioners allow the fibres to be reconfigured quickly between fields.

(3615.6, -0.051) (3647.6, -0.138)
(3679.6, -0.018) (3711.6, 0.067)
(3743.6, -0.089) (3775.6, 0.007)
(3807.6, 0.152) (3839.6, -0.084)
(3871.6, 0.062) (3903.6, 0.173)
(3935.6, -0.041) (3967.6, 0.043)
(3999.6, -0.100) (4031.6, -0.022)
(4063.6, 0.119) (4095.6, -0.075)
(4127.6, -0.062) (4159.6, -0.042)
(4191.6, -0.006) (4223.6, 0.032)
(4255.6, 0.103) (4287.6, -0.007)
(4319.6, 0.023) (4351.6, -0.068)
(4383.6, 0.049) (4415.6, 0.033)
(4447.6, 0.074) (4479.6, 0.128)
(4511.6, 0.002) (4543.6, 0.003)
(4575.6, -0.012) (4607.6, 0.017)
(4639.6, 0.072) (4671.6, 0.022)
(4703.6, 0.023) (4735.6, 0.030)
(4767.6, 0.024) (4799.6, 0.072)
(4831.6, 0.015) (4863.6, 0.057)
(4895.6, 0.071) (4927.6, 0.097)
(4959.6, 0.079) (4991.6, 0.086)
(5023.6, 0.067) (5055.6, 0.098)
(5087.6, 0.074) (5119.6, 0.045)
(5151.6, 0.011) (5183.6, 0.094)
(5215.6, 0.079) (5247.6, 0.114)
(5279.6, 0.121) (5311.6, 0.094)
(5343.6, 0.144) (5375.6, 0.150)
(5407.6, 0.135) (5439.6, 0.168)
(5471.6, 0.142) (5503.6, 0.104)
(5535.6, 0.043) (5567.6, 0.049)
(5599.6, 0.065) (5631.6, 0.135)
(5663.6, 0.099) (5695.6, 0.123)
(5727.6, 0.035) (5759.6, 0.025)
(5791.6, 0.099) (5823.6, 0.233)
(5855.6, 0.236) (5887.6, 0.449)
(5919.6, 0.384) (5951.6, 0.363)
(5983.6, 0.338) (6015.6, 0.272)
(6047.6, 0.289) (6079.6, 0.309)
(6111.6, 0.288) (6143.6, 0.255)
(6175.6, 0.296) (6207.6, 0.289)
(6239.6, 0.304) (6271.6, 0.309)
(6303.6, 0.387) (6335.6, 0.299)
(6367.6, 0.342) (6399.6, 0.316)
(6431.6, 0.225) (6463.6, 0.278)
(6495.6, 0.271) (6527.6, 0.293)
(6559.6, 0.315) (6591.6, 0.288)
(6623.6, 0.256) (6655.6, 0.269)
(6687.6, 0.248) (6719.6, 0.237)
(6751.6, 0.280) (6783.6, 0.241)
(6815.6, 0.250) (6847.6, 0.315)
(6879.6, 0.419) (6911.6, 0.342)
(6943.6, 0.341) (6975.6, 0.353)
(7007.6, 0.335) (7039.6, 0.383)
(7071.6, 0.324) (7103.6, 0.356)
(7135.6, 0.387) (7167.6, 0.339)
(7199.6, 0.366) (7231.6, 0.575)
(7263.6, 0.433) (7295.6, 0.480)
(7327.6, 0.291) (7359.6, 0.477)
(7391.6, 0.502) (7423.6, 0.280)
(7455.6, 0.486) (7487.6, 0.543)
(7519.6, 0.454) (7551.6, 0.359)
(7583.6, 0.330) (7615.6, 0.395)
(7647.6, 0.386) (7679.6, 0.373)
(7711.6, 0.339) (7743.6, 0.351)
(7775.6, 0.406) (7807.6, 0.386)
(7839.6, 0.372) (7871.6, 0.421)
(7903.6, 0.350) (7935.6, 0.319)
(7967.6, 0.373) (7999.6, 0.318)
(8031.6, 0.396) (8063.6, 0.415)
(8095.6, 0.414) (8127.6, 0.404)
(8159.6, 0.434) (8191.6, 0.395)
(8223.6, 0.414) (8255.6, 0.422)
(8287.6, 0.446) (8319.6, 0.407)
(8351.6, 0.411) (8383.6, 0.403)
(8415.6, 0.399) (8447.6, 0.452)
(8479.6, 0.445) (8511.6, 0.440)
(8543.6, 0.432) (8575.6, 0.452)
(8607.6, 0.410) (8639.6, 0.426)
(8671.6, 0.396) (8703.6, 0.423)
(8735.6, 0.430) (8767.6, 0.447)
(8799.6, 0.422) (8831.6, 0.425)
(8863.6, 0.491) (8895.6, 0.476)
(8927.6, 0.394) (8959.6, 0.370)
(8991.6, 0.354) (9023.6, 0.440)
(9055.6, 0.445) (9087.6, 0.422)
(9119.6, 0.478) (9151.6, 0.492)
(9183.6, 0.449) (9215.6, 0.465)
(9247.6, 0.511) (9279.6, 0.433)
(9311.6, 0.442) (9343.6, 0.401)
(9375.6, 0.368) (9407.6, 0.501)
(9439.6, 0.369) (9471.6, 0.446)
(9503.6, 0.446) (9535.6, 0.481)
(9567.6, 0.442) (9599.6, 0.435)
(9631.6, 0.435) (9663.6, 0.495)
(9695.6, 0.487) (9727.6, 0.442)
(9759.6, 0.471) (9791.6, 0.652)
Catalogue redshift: 0.132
